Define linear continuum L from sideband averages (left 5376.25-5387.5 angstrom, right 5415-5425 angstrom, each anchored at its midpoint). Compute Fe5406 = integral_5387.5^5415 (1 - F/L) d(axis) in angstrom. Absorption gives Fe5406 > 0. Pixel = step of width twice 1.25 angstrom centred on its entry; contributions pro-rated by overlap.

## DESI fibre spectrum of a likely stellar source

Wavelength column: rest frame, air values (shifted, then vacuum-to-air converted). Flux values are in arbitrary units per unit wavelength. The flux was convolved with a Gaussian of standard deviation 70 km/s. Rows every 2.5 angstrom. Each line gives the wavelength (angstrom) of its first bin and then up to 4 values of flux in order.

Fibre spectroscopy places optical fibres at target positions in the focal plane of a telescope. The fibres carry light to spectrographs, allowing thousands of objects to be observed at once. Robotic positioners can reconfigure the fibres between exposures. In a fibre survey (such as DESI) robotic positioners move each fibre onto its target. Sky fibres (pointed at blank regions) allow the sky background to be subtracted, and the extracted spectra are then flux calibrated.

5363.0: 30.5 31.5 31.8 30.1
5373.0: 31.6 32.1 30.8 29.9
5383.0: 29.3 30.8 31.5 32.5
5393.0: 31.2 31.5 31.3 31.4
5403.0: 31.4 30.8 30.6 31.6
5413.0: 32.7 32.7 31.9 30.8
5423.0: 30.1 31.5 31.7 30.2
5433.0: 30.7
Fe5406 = -0.6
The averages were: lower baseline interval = 30.4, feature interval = 31.5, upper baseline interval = 31.3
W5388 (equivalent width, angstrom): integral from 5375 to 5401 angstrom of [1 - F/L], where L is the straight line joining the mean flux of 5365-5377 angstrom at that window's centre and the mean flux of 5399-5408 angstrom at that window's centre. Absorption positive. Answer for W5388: 0.1 angstrom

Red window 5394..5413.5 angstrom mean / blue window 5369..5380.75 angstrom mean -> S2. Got 1.0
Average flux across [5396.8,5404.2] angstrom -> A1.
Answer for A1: 31.4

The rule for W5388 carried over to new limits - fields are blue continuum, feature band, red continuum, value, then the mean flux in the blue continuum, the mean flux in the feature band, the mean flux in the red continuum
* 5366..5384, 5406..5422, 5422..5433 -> -0.4 angstrom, 30.8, 31.6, 30.9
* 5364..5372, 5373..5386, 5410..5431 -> 0.2 angstrom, 31.1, 30.7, 31.5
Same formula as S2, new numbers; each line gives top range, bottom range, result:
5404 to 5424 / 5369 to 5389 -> 1.02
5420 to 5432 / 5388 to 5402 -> 0.98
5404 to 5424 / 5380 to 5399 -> 1.01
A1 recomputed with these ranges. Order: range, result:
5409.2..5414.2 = 32.1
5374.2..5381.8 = 30.9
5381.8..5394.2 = 31.1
